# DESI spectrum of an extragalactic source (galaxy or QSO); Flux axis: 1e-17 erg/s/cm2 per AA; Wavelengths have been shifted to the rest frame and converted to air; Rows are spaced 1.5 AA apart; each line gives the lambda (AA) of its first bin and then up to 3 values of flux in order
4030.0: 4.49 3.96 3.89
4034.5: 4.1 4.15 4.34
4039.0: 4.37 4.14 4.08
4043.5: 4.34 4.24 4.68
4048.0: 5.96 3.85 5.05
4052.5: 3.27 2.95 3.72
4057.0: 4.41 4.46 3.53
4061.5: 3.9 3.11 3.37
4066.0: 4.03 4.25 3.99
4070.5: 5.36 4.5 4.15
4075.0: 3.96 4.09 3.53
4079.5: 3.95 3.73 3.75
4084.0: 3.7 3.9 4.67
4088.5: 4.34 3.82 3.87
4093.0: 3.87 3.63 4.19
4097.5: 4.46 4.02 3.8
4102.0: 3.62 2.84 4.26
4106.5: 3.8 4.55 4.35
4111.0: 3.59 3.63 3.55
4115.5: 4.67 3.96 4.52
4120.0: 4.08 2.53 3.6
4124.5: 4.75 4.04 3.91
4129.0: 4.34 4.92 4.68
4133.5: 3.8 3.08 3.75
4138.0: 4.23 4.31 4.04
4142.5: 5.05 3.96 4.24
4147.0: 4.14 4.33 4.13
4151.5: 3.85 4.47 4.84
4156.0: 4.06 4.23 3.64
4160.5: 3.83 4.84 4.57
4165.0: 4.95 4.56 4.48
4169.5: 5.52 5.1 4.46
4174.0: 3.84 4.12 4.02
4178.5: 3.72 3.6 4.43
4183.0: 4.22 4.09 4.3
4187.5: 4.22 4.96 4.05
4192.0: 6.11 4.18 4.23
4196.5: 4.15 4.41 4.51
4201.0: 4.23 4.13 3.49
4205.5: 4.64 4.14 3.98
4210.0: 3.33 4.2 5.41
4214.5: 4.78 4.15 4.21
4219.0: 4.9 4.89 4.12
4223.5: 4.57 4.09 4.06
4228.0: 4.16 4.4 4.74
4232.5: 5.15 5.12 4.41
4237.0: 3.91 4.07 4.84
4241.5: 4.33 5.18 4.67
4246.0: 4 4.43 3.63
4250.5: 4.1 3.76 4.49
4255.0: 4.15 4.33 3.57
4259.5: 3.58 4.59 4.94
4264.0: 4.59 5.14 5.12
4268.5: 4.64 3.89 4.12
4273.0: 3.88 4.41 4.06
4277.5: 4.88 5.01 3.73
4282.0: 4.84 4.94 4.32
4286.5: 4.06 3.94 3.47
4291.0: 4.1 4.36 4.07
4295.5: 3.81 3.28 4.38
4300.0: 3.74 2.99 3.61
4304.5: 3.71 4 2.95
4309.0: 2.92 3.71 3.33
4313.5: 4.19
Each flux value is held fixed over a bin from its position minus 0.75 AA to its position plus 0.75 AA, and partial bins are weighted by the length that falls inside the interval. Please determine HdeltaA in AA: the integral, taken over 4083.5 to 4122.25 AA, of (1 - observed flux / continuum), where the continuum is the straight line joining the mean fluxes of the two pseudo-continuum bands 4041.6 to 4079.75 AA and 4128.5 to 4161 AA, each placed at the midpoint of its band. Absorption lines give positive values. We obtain 2.0 AA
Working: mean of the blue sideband 4.11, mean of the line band 3.93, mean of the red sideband 4.18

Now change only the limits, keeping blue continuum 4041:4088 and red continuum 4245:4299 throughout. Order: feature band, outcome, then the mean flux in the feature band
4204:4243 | -2.01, 4.42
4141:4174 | -2.10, 4.42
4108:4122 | 0.63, 3.94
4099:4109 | 0.66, 3.84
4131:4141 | 0.32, 4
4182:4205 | -0.97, 4.36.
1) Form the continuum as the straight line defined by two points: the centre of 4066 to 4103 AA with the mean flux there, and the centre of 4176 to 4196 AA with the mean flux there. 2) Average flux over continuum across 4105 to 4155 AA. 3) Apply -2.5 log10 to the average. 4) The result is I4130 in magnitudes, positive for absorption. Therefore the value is 0.01 mag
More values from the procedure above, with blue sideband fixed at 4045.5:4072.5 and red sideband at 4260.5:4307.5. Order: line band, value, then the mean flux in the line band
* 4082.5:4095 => 0.046 mag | 3.97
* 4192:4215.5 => -0.036 mag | 4.31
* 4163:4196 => -0.070 mag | 4.44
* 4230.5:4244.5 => -0.113 mag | 4.64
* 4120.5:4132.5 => 0.017 mag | 4.08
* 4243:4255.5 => -0.009 mag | 4.22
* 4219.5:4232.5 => -0.065 mag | 4.43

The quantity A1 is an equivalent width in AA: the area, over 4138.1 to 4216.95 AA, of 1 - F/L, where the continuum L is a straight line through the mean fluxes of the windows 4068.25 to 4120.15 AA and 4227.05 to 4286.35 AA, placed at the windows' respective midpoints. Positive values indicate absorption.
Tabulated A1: -2.1 AA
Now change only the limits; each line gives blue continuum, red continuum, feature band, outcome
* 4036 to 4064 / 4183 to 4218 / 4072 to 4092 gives 0.92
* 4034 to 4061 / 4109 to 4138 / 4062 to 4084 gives 0.83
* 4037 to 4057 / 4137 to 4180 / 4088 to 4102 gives 0.98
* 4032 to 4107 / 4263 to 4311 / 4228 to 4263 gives -2.37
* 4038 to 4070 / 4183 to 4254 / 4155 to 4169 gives -0.33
